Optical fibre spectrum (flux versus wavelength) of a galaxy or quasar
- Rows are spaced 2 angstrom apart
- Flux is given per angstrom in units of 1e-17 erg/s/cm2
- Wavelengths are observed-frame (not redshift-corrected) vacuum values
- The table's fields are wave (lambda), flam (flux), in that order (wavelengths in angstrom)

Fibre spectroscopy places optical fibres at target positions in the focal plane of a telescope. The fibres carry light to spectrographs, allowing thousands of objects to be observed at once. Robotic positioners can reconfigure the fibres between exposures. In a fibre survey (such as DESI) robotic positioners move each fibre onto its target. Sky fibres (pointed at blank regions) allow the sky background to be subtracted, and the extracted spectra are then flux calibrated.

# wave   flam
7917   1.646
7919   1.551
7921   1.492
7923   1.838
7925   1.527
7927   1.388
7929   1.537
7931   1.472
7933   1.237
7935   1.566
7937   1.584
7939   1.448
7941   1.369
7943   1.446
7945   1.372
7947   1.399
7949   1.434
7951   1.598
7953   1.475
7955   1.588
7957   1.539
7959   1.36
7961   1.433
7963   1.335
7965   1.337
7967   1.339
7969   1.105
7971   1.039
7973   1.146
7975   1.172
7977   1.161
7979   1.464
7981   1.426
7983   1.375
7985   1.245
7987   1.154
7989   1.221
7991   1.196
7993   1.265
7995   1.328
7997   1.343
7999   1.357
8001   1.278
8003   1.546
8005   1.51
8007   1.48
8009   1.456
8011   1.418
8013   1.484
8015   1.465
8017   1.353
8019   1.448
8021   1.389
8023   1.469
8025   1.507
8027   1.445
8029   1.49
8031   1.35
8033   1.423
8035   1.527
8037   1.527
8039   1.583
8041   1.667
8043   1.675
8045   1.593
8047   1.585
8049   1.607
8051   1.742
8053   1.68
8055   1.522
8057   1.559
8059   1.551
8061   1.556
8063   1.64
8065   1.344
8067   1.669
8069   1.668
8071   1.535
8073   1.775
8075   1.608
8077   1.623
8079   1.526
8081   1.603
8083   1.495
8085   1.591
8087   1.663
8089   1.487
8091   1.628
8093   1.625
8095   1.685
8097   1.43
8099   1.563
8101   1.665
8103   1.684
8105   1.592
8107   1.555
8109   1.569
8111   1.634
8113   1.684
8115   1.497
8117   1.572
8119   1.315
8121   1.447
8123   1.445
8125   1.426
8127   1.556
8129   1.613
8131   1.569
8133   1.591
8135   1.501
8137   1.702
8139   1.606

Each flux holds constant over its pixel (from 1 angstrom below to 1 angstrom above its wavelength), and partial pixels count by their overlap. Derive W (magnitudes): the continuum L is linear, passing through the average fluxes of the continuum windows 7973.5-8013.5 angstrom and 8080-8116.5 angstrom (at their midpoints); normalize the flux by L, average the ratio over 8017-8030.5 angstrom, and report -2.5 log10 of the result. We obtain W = -0.026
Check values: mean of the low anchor 1.34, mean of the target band 1.45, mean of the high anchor 1.59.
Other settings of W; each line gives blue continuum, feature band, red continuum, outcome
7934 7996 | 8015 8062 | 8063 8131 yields -0.04 mag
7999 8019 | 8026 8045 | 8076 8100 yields -0.03 mag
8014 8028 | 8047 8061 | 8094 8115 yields -0.07 mag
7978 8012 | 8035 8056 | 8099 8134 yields -0.12 mag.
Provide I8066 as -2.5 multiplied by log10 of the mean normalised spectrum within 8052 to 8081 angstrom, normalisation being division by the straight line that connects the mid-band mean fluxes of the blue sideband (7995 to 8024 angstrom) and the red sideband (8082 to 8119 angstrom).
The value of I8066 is -0.05 mag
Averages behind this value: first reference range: 1.42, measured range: 1.59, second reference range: 1.58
